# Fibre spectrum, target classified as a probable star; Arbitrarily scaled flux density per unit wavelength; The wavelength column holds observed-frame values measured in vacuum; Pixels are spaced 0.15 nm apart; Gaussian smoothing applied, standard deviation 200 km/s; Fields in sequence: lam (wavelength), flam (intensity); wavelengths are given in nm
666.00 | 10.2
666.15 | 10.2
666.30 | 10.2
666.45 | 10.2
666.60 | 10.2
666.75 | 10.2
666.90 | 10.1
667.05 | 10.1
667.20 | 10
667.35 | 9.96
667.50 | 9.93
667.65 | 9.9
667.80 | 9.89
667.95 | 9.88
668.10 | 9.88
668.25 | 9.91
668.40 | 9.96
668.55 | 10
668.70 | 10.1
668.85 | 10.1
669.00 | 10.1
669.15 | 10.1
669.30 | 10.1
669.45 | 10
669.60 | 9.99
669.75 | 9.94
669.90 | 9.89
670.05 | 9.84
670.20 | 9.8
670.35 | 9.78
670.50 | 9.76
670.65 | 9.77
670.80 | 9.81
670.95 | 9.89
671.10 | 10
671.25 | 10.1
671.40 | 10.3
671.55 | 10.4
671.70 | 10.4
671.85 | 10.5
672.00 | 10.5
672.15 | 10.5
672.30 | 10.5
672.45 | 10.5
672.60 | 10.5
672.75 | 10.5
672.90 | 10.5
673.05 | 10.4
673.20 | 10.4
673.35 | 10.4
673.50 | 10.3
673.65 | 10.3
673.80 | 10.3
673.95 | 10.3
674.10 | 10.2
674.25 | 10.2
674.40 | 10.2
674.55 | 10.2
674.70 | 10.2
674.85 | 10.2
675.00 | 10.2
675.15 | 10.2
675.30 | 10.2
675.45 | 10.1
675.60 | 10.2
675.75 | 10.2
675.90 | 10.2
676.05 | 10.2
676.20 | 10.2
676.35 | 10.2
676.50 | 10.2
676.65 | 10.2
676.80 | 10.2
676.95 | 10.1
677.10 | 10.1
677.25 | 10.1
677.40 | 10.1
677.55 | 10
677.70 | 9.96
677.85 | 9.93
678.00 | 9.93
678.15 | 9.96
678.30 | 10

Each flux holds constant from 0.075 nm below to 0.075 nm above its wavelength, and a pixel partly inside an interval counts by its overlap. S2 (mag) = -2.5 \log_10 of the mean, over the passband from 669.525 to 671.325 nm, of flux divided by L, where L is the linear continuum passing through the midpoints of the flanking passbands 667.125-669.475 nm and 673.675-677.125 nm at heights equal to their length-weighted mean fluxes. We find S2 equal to 0.02 mag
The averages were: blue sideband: 9.99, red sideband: 10.2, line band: 9.88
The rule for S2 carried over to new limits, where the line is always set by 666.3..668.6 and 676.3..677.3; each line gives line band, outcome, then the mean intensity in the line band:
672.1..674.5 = -0.03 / 10.4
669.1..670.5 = 0.01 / 9.93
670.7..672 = -0.01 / 10.2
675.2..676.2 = 0.00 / 10.2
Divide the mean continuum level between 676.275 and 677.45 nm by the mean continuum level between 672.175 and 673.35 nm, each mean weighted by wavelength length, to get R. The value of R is 0.97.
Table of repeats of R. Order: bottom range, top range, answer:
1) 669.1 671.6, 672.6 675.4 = 1.03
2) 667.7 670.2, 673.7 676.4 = 1.02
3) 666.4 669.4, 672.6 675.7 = 1.03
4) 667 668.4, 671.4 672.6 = 1.05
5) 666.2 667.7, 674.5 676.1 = 1.01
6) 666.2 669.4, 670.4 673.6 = 1.02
